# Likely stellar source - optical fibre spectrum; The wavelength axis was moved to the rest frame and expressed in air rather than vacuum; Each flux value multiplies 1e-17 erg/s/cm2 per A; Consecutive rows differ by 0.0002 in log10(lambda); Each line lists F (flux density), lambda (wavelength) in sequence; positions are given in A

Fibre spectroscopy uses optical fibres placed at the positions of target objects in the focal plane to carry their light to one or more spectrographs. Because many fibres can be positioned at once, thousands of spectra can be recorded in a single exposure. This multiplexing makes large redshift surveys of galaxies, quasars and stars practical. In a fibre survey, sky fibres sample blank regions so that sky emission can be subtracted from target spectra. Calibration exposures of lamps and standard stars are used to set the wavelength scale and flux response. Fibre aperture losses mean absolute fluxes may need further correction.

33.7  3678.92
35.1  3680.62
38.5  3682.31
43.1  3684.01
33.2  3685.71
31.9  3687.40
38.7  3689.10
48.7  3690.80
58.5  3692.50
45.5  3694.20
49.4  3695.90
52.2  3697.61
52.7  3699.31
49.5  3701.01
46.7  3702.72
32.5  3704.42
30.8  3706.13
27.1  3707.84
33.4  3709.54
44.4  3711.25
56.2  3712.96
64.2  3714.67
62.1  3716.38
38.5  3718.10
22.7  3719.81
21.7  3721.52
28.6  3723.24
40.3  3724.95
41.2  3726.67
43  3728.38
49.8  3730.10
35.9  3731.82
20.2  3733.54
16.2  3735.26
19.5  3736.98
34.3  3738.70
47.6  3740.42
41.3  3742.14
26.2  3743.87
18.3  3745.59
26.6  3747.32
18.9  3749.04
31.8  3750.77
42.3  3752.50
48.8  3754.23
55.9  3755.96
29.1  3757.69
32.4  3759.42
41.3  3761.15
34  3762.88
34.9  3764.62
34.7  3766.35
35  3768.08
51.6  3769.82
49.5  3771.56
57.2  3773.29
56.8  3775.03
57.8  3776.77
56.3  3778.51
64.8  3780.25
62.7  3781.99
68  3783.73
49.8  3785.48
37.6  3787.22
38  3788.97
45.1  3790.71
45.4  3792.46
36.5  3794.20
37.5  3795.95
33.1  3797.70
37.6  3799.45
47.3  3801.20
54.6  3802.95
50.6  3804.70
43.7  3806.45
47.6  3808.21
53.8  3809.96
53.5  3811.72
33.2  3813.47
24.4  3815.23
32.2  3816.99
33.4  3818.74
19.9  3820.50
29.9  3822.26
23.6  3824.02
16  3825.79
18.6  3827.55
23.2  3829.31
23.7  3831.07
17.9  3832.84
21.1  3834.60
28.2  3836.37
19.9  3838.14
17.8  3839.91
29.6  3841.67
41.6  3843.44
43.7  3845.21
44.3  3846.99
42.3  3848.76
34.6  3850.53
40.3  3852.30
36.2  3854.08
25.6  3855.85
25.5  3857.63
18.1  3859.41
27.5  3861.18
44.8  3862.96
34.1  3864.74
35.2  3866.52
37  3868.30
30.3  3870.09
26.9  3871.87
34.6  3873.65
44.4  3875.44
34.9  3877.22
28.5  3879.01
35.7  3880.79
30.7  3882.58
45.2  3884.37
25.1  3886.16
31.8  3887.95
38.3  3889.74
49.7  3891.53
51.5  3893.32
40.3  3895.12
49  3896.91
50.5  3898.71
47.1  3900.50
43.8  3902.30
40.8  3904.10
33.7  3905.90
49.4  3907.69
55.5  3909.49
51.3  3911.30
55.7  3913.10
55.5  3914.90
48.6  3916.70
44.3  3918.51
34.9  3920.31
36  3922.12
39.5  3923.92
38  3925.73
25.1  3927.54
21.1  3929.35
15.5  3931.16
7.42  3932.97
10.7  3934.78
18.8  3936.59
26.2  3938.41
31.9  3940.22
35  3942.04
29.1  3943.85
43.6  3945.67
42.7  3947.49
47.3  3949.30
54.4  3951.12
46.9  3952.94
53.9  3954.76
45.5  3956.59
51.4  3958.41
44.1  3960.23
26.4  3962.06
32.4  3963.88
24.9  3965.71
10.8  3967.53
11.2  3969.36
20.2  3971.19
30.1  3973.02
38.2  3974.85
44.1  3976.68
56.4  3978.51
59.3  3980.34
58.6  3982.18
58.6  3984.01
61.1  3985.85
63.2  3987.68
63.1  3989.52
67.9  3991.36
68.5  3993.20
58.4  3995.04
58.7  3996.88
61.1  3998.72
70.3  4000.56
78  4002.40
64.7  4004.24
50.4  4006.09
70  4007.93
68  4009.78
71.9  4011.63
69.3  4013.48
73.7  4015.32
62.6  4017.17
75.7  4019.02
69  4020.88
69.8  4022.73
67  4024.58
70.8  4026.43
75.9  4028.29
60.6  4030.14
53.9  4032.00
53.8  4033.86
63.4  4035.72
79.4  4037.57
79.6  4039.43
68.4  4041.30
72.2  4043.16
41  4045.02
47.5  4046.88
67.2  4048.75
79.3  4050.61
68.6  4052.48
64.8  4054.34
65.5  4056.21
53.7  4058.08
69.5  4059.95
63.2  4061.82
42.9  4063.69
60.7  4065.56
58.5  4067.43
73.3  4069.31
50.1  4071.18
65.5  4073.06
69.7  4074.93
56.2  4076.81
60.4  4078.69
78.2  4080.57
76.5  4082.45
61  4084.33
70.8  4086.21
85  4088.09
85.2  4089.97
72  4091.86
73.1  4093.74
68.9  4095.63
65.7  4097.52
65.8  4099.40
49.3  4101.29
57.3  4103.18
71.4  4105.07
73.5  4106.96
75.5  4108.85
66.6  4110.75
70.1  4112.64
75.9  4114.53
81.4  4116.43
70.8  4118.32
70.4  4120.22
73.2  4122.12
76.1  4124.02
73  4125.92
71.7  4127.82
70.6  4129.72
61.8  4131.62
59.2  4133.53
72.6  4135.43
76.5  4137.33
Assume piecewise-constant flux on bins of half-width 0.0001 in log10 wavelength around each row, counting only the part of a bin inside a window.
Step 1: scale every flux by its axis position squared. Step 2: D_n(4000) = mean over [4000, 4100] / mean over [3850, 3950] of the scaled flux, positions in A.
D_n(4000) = 2.0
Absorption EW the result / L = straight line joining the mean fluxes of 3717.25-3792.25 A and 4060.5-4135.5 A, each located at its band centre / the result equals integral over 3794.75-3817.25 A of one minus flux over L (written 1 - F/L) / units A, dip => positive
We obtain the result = 0.8 A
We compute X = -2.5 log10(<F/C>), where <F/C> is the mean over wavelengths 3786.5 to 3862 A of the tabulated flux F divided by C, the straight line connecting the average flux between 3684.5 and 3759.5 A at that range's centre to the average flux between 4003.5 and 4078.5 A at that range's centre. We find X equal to 0.35 mag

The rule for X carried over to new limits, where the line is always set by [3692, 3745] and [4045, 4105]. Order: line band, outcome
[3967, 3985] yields 0.421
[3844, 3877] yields 0.385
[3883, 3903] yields 0.216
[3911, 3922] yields 0.136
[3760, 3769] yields 0.189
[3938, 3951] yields 0.415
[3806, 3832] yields 0.422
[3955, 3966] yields 0.404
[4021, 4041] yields -0.094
